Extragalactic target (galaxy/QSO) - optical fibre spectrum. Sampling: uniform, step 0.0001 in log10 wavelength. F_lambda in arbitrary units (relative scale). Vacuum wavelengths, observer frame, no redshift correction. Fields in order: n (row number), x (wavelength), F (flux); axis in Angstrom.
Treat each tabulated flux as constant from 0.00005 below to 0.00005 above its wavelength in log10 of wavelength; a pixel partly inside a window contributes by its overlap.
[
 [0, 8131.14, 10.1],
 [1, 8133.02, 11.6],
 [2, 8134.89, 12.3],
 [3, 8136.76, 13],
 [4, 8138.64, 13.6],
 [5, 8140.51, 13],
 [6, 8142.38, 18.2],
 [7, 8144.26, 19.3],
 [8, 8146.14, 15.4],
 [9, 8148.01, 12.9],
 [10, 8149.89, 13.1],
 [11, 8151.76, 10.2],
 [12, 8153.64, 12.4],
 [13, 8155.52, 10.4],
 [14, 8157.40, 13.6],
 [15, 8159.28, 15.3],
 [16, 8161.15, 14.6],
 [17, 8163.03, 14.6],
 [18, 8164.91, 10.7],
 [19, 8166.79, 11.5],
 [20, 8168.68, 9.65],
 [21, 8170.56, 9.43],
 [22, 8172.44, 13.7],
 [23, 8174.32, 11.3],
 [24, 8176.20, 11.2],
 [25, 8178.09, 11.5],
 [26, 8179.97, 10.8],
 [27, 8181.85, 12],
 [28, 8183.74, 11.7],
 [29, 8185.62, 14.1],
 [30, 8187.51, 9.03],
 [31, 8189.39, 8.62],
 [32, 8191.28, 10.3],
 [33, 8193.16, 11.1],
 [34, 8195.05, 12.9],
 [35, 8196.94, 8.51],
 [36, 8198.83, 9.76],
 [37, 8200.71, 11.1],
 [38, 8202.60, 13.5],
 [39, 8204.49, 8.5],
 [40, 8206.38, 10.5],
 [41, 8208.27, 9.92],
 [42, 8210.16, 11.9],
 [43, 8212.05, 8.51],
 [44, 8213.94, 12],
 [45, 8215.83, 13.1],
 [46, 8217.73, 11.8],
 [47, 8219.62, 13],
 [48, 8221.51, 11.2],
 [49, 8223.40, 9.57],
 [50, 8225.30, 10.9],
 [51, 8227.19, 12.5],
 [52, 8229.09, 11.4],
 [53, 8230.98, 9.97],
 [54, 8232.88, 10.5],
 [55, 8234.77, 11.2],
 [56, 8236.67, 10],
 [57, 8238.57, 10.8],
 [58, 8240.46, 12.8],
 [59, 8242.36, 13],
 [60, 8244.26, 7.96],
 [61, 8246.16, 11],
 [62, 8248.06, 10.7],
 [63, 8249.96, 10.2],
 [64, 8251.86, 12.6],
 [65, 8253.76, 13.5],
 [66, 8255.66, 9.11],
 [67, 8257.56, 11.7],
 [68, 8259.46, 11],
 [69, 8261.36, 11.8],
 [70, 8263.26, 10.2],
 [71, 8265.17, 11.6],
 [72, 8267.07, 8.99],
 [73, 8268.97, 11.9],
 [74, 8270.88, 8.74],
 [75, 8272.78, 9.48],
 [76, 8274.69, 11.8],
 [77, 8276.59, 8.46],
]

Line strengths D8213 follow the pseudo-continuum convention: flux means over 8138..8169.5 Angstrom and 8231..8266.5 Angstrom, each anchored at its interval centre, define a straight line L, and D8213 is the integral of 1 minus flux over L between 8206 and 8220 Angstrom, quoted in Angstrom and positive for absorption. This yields 0.7 Angstrom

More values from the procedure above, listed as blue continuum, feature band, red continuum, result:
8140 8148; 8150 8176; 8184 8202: 3.62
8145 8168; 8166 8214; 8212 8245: 4.97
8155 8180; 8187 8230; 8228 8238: 1.12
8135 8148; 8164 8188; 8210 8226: 3.63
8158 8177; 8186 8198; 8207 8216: 1.28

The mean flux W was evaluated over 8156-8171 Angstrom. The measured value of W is 12.5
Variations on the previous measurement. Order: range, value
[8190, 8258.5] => 11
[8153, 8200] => 11.5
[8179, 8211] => 10.8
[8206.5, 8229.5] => 11.3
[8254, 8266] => 11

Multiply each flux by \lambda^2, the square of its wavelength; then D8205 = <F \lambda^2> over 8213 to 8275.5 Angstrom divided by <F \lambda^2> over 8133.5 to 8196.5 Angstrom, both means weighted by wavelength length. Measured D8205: 0.91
